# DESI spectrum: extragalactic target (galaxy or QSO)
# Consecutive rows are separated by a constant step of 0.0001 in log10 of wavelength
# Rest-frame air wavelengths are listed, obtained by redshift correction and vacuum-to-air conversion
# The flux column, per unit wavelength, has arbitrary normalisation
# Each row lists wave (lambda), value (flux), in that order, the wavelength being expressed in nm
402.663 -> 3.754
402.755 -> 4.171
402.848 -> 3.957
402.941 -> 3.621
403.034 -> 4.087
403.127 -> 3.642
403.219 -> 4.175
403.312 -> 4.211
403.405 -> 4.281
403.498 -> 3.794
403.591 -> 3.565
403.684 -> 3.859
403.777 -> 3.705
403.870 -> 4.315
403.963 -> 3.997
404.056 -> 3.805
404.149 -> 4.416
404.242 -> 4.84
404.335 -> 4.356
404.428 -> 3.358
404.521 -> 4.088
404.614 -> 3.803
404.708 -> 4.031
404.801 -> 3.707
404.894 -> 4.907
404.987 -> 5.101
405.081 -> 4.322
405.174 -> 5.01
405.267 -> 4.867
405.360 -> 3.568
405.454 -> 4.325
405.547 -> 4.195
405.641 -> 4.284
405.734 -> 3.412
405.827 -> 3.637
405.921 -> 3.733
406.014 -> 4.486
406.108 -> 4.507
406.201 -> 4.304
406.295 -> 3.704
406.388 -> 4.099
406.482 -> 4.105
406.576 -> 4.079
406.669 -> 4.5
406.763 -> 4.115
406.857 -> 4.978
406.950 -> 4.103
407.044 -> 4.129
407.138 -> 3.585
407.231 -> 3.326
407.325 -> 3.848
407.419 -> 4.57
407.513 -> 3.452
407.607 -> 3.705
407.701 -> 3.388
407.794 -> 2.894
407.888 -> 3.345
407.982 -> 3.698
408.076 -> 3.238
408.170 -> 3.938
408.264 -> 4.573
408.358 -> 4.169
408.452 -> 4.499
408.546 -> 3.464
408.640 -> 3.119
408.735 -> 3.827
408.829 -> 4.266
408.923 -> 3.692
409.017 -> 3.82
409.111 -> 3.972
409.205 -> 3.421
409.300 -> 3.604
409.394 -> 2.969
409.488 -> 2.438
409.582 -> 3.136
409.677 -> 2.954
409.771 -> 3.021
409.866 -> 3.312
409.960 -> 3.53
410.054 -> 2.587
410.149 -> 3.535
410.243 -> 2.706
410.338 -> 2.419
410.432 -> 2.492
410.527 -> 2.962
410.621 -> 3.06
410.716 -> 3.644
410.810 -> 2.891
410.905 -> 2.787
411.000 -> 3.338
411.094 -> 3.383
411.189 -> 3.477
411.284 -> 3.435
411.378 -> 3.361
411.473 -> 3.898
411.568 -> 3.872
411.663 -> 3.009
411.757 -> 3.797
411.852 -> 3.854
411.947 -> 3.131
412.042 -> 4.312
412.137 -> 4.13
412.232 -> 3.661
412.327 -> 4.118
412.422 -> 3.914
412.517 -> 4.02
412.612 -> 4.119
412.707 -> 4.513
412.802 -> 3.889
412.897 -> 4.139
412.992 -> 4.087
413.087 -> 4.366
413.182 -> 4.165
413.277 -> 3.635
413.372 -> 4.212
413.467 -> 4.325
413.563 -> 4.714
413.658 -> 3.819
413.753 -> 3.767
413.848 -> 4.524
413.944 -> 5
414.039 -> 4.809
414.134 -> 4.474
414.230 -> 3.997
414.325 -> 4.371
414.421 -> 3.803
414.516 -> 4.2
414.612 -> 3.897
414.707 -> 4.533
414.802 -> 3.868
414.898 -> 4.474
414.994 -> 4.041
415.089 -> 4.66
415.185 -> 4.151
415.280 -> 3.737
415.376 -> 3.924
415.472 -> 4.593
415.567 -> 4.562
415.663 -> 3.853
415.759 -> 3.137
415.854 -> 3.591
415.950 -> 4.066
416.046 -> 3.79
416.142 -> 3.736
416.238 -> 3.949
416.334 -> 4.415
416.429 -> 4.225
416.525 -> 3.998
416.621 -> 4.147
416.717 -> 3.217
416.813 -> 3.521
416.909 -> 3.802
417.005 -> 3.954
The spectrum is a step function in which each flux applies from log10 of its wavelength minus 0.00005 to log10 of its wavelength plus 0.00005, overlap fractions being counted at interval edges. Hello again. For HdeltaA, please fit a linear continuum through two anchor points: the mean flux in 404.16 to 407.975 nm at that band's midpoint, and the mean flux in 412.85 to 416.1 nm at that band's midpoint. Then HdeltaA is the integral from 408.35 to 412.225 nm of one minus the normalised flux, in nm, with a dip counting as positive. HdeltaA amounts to 0.678 nm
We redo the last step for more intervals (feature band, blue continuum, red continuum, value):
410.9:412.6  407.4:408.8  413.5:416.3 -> 0.12 nm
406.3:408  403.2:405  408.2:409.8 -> -0.04 nm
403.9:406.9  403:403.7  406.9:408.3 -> -0.29 nm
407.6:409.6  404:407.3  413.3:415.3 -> 0.28 nm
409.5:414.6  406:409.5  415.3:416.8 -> 0.25 nm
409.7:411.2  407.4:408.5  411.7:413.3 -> 0.32 nm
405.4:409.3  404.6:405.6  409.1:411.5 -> -0.08 nm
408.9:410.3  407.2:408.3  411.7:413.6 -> 0.21 nm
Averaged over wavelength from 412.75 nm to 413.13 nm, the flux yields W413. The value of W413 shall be 4.13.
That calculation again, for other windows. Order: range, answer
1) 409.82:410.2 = 3.24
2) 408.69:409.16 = 3.92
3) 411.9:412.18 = 3.85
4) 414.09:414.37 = 4.27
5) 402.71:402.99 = 3.91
